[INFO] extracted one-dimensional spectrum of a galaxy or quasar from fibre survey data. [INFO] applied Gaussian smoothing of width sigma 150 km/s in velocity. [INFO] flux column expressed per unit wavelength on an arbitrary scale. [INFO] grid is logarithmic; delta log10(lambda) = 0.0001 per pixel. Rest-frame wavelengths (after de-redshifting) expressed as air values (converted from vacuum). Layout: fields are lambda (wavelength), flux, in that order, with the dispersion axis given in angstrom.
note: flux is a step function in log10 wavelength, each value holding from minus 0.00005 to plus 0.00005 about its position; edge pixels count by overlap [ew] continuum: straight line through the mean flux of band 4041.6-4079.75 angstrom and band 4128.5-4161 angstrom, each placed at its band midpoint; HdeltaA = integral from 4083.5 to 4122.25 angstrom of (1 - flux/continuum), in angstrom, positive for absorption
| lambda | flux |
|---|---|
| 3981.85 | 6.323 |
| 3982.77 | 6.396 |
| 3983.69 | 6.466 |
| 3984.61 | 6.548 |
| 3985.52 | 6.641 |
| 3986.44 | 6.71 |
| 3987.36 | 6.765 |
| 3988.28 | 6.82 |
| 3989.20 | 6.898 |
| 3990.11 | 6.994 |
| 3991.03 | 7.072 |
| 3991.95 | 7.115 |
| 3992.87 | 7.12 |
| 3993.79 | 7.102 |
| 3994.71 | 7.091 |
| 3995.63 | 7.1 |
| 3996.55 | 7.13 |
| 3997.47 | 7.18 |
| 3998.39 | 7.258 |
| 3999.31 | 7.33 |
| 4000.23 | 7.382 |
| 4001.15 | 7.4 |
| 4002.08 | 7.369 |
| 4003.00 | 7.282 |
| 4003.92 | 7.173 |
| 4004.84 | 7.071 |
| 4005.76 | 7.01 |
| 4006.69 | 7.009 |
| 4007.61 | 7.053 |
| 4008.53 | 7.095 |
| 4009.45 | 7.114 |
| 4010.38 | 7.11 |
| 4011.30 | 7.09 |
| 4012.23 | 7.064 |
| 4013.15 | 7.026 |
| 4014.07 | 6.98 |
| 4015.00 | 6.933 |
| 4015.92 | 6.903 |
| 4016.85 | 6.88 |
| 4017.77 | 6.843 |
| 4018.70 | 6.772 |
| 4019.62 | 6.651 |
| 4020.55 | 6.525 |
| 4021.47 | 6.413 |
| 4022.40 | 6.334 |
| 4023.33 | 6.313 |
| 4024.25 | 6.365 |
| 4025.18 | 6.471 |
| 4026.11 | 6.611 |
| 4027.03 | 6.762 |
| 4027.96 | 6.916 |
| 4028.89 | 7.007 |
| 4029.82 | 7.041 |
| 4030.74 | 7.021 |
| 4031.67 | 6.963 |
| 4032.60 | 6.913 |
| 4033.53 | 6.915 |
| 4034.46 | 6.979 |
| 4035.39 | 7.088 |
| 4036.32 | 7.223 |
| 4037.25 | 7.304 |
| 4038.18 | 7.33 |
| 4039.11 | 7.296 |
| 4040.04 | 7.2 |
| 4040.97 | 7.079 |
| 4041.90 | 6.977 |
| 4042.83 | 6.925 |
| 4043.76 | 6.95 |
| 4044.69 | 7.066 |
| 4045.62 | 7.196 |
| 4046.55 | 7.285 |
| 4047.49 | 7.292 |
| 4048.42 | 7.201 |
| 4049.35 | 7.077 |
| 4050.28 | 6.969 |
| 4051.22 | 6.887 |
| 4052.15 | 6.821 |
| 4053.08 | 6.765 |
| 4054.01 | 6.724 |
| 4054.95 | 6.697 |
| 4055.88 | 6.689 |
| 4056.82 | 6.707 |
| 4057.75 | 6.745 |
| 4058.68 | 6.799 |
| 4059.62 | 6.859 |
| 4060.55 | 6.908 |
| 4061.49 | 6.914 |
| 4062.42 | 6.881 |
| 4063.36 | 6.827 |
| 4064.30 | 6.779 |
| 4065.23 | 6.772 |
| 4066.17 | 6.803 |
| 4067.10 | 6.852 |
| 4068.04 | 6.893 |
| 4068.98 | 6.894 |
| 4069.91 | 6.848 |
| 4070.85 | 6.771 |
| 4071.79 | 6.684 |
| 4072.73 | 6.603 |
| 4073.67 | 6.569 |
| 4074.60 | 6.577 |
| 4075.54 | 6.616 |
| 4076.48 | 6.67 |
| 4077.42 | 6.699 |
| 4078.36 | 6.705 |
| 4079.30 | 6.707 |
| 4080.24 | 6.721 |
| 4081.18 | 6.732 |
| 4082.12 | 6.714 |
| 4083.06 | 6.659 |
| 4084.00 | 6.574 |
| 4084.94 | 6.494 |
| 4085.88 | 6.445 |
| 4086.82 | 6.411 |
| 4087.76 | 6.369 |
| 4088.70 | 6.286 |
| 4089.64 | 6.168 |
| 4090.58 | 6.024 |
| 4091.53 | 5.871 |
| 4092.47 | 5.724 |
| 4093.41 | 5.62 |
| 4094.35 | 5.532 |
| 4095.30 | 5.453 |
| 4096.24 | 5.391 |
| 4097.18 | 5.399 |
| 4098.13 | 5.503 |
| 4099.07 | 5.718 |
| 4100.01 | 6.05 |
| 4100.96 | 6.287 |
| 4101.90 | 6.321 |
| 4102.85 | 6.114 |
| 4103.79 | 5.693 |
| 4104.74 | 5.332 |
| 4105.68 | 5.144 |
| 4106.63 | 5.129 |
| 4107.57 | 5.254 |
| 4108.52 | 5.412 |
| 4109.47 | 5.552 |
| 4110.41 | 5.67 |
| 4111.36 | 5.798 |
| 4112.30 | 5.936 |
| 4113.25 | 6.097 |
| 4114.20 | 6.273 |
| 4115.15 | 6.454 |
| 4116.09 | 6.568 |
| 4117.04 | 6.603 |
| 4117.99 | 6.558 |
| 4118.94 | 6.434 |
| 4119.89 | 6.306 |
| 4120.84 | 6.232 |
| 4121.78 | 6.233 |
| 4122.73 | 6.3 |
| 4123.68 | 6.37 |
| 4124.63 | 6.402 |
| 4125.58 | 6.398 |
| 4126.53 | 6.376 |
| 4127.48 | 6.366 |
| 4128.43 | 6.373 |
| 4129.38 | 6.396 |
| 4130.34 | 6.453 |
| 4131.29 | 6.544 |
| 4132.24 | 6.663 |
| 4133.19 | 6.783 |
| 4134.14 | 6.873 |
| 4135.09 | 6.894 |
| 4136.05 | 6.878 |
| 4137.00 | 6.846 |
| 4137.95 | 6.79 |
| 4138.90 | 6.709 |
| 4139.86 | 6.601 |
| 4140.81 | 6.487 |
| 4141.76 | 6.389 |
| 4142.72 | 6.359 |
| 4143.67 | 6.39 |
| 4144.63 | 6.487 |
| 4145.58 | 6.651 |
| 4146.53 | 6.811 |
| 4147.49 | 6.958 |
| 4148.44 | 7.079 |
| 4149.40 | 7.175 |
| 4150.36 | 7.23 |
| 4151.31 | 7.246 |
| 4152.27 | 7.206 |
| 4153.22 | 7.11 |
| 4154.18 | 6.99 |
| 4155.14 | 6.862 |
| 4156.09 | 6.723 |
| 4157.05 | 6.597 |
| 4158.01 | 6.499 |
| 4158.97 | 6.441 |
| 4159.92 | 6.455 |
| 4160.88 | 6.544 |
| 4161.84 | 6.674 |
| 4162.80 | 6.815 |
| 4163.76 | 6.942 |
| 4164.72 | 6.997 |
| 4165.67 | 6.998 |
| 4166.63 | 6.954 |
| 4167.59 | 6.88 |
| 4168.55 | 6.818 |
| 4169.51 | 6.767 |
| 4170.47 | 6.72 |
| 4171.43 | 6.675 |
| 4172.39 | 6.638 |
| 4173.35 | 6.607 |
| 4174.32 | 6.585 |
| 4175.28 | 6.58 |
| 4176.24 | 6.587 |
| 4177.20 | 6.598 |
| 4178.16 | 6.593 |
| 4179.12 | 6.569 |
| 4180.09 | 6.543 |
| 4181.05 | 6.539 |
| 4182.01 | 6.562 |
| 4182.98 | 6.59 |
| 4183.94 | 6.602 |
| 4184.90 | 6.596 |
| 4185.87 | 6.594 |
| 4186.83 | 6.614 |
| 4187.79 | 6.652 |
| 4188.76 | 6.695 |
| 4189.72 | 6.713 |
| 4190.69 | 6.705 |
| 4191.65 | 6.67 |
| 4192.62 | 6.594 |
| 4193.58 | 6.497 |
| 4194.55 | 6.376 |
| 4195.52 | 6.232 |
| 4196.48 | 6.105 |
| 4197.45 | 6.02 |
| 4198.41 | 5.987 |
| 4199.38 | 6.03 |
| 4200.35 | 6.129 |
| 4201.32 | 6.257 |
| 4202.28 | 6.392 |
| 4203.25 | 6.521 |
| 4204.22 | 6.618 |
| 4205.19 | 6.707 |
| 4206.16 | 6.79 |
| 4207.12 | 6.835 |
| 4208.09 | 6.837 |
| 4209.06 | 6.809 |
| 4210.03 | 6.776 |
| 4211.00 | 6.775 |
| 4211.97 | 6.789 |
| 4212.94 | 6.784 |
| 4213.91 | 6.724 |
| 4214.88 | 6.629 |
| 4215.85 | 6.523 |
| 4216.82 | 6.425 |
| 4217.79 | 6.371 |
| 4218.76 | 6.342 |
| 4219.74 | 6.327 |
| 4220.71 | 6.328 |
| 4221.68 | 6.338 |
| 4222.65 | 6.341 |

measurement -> 4.7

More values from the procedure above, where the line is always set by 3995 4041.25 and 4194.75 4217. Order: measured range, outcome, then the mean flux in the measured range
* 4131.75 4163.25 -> -0.5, 6.76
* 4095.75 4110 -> 2.4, 5.62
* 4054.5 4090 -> 0.8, 6.69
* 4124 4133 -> 0.3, 6.45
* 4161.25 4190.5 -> -0.5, 6.69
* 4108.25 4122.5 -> 1.2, 6.16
